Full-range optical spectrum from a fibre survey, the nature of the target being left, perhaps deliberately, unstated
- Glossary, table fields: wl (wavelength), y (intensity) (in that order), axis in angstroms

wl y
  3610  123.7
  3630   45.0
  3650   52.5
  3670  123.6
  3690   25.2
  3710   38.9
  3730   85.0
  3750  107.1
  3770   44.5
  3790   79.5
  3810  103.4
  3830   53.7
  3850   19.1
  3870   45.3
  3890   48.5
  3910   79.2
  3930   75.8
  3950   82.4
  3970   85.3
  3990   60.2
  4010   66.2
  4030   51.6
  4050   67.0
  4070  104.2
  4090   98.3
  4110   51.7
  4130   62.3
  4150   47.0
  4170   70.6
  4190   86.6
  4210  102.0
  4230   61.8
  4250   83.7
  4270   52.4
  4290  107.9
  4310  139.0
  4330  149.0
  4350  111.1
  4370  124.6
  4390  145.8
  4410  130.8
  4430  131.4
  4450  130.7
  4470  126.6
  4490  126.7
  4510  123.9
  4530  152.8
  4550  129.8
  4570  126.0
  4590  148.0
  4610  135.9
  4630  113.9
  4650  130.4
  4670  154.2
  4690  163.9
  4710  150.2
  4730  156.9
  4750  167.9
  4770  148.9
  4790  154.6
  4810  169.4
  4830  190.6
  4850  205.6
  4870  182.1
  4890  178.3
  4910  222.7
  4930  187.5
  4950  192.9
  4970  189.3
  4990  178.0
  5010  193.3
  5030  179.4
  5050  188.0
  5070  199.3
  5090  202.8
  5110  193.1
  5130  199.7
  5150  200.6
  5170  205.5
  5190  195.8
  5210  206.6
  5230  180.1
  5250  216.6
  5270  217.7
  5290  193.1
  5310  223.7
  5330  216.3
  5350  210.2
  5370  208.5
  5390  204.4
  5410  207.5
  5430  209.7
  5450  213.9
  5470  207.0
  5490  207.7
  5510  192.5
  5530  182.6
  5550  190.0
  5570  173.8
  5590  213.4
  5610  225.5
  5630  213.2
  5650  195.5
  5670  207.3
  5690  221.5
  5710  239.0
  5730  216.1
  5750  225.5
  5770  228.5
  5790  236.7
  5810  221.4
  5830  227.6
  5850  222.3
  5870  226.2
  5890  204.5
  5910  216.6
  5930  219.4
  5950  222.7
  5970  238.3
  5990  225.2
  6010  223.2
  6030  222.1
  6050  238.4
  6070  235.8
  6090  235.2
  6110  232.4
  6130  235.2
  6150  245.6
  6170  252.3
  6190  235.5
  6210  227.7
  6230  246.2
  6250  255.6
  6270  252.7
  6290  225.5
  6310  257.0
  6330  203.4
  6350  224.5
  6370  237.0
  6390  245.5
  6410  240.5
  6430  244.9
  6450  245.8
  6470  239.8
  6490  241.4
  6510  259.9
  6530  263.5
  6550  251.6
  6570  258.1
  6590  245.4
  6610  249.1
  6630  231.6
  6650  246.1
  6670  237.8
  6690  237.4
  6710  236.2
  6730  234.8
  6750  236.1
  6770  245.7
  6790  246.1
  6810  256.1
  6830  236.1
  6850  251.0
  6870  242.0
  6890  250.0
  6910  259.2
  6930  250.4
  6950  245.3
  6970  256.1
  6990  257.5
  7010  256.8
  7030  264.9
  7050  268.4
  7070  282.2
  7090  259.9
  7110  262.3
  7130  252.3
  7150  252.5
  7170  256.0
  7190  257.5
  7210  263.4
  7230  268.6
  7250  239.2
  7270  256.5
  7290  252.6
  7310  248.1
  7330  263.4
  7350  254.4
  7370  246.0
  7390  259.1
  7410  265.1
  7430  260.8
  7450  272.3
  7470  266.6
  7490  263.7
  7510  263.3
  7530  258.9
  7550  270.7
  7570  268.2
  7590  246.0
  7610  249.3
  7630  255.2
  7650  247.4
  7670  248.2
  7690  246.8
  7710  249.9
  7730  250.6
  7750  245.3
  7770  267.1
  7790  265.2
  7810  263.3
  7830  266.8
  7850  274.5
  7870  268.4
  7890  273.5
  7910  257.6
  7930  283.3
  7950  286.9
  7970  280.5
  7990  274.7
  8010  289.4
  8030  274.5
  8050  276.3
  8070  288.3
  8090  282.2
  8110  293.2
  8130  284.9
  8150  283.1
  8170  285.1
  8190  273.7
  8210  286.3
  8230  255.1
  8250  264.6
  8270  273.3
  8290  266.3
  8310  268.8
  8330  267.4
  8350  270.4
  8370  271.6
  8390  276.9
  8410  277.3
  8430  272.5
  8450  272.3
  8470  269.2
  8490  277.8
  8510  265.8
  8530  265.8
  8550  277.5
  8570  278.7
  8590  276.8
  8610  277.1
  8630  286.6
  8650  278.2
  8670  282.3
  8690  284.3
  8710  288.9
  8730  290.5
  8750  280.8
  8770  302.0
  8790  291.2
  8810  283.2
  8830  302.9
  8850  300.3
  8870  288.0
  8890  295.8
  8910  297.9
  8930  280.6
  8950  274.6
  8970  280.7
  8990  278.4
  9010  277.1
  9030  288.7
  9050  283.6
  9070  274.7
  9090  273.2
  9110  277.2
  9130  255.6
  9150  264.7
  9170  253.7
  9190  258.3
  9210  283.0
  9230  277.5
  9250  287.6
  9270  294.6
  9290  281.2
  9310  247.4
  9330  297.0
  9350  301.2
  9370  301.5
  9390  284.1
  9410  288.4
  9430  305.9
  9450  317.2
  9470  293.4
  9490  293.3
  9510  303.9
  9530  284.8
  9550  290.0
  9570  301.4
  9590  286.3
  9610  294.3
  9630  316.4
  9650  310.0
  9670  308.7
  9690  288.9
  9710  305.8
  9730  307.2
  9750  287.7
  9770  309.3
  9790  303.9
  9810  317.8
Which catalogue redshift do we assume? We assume 0.074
